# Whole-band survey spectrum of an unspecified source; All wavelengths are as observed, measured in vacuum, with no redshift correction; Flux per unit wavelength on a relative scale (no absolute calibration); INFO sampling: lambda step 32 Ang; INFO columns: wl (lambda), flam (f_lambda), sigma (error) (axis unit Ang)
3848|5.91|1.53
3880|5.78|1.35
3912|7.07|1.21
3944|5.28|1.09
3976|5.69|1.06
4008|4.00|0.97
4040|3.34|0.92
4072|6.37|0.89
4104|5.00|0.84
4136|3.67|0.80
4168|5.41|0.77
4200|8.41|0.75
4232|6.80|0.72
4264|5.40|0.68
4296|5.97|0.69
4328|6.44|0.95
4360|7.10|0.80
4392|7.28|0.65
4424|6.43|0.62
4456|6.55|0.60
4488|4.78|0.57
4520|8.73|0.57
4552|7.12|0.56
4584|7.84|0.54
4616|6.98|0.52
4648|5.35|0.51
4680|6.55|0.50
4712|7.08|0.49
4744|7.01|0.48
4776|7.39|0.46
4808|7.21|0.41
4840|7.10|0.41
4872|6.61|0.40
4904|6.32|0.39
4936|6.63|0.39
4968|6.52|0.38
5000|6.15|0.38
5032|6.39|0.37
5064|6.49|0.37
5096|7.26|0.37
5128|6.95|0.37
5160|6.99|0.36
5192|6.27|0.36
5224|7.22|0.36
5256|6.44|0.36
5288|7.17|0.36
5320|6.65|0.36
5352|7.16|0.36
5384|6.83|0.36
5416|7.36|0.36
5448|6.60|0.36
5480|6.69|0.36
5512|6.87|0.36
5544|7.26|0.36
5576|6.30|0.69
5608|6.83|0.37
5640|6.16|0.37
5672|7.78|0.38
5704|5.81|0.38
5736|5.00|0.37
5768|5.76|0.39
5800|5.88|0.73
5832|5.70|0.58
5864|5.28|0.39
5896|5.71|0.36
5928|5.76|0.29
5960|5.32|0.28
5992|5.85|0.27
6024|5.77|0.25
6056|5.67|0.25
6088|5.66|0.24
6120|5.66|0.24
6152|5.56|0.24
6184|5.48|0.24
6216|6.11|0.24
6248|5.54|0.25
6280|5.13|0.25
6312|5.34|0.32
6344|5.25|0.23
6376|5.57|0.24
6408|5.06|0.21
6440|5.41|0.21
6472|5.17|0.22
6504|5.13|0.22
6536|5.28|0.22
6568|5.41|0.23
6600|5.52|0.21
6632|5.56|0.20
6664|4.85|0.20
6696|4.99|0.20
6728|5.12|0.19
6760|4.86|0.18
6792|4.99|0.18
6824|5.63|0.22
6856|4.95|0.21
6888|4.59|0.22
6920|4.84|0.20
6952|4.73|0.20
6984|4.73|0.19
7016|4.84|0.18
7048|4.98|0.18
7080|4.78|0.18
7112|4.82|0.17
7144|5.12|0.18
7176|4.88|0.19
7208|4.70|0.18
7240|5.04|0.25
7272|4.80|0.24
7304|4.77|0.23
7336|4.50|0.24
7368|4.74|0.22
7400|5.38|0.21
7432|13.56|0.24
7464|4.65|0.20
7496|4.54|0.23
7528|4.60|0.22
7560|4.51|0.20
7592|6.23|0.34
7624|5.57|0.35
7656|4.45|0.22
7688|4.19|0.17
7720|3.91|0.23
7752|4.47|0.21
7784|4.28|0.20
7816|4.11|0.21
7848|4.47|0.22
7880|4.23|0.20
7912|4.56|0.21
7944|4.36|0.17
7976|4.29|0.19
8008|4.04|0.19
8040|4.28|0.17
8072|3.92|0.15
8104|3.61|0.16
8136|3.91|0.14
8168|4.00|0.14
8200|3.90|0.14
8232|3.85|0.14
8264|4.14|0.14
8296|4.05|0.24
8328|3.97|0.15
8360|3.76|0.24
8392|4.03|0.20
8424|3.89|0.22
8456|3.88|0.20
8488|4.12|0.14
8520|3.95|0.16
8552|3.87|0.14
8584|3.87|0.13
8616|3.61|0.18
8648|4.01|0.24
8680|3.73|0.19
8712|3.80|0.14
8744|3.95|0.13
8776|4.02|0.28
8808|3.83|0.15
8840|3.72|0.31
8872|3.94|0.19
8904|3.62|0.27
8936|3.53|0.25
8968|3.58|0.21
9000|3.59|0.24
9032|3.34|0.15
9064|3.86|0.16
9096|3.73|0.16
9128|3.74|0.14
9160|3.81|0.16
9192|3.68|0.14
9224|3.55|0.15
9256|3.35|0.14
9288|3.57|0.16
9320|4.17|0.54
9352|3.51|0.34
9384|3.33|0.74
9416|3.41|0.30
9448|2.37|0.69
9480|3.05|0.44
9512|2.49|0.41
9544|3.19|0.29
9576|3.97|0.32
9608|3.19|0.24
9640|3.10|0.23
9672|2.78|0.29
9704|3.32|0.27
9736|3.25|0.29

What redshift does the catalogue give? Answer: 0.130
